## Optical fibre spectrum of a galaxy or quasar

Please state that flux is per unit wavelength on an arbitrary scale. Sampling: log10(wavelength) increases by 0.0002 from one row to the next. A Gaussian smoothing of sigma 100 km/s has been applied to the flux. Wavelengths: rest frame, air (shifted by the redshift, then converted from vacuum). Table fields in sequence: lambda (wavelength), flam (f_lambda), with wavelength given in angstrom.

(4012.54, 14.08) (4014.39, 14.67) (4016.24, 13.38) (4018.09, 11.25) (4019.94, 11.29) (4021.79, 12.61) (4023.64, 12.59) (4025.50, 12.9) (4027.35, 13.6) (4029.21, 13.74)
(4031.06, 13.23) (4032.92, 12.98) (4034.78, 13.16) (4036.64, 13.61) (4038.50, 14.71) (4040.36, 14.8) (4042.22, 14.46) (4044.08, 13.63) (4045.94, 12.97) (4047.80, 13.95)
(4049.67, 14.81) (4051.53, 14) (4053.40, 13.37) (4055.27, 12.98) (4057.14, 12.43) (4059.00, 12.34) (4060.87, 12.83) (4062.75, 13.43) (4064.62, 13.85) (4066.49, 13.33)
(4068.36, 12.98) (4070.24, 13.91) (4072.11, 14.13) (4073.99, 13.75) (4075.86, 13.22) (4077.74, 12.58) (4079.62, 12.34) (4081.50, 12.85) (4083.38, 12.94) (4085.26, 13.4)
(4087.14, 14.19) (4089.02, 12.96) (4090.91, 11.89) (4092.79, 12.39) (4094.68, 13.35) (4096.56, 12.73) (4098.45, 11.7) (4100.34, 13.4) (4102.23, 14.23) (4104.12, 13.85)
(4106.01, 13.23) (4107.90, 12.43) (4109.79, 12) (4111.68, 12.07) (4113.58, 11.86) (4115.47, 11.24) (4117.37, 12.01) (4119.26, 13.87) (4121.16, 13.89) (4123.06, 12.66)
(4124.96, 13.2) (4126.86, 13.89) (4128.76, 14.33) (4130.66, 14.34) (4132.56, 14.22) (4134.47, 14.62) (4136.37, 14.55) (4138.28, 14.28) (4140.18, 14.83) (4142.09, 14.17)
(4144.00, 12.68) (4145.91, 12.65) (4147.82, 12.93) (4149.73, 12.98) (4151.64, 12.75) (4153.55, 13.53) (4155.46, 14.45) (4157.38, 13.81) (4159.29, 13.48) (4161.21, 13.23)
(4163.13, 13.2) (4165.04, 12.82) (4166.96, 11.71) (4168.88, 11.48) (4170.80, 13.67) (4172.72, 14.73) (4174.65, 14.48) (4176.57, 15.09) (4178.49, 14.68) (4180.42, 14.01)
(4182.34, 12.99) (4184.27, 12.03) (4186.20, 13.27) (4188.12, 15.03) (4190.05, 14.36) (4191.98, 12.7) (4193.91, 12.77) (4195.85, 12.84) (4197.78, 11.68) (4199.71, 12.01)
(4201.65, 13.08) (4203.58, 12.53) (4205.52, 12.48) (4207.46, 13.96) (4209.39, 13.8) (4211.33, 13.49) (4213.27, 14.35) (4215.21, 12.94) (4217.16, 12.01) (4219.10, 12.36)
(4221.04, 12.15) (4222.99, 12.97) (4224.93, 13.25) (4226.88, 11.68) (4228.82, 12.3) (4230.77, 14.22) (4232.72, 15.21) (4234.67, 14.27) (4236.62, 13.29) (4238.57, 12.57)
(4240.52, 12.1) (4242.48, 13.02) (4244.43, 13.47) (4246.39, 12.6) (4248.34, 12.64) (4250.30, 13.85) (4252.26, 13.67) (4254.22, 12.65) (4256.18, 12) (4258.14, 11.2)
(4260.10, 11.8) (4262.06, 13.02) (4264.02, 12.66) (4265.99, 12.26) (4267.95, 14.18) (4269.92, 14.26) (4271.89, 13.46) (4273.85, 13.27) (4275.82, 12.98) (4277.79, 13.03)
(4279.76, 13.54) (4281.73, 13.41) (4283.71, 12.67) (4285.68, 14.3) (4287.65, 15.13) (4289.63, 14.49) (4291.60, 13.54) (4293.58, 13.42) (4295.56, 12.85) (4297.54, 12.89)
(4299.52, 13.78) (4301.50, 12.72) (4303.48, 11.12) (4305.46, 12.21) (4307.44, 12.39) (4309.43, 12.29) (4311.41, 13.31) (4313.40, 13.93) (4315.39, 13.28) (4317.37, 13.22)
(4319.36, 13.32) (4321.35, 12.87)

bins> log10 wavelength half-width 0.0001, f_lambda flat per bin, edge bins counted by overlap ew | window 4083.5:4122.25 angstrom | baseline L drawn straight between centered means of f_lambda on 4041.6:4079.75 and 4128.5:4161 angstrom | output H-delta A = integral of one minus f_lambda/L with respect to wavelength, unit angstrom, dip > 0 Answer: 2.16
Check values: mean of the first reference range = 13.4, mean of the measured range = 12.8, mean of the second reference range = 13.8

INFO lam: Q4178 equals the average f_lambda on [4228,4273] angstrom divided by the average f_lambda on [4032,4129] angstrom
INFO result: 1.0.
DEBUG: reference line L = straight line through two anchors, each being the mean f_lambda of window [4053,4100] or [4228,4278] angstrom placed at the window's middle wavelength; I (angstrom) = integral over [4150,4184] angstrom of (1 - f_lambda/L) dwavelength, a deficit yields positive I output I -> -1.1 angstrom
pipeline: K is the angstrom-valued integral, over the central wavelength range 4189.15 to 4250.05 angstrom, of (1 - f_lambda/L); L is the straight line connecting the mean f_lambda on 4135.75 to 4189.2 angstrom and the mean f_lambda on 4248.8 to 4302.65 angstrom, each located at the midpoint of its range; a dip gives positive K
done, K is 1.7 angstrom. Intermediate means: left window 13.5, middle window 13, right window 13.2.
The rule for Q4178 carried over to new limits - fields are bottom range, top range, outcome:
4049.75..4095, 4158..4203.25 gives 1.01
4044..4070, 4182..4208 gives 0.97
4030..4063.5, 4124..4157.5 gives 1.02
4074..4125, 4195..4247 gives 1.01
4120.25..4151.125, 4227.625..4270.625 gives 0.95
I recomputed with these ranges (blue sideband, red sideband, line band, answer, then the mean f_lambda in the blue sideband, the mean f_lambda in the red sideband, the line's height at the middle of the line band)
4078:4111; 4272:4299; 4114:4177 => -1.95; 12.9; 13.5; 13.1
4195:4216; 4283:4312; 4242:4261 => 0.58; 13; 13.1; 13.1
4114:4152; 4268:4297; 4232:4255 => 0.53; 13.5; 13.6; 13.6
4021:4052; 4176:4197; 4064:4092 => 0.84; 13.6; 13.6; 13.6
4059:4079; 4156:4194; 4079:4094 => 0.53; 13.3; 13.5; 13.4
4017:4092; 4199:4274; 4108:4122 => 0.80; 13.2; 13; 13.2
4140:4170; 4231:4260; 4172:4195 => -1.29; 13.1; 13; 13.1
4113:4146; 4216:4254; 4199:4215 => -0.07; 13.6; 13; 13.2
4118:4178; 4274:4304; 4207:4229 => 0.91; 13.6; 13.4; 13.5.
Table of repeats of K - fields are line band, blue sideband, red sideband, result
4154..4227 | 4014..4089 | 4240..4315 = -0.32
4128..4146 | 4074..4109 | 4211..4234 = -1.53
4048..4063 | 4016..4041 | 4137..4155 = -0.13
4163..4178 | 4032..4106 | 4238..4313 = -0.30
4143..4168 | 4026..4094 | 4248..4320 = 0.32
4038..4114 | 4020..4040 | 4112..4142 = 1.04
